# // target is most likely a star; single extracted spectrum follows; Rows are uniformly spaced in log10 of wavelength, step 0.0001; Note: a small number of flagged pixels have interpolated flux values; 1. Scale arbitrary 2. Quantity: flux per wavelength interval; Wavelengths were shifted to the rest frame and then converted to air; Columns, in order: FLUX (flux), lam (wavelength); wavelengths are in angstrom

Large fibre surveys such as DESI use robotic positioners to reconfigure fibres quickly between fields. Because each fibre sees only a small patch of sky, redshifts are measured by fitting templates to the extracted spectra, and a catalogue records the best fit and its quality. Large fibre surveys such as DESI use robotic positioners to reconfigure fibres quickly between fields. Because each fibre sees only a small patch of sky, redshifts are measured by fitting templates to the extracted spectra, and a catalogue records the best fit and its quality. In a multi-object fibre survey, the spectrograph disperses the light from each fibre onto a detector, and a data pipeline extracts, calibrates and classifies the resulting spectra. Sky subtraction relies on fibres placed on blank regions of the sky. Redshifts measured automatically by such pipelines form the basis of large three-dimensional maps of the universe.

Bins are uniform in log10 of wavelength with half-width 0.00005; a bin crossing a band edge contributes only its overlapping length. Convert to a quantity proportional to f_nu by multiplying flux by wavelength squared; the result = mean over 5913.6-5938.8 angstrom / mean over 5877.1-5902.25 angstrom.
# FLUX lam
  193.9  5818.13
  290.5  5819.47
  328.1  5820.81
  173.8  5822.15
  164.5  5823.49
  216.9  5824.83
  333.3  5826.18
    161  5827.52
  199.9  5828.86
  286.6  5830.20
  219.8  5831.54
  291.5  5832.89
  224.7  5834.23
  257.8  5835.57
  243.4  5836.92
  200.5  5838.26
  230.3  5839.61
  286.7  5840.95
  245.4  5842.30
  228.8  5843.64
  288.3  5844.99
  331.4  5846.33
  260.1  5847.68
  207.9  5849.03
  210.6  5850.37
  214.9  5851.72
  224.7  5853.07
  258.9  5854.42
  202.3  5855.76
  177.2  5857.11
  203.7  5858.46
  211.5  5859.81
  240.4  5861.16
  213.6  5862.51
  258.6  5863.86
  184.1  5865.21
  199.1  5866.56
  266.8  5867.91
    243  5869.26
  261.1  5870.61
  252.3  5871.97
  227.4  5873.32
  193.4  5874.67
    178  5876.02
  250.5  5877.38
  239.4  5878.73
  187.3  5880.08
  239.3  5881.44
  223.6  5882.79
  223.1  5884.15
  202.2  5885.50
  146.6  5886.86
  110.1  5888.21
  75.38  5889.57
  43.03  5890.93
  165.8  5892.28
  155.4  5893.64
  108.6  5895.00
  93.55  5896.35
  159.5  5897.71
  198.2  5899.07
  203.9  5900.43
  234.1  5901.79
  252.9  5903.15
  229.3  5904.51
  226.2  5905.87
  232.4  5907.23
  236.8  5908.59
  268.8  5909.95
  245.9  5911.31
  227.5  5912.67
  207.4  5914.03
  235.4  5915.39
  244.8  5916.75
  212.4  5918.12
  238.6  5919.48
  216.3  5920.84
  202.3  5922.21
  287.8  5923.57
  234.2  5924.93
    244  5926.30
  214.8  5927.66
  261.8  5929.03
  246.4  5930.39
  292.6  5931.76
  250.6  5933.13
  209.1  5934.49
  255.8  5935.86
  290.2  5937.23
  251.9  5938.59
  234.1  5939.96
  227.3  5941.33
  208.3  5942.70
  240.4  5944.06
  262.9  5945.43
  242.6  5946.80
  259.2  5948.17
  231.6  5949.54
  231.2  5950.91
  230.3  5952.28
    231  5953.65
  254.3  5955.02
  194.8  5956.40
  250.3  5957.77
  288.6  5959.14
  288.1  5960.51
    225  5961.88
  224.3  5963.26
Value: 1.4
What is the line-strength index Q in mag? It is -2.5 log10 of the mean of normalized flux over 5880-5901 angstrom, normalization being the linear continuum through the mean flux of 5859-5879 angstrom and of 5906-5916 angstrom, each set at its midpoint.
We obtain 0.420 mag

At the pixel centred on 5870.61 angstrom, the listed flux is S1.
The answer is 261.1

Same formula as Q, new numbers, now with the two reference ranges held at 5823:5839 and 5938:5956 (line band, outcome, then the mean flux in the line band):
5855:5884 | 0.06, 222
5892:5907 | 0.26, 186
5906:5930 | 0.00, 236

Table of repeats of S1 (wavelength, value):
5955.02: 254.3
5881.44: 239.3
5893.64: 155.4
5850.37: 210.6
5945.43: 262.9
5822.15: 173.8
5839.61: 230.3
